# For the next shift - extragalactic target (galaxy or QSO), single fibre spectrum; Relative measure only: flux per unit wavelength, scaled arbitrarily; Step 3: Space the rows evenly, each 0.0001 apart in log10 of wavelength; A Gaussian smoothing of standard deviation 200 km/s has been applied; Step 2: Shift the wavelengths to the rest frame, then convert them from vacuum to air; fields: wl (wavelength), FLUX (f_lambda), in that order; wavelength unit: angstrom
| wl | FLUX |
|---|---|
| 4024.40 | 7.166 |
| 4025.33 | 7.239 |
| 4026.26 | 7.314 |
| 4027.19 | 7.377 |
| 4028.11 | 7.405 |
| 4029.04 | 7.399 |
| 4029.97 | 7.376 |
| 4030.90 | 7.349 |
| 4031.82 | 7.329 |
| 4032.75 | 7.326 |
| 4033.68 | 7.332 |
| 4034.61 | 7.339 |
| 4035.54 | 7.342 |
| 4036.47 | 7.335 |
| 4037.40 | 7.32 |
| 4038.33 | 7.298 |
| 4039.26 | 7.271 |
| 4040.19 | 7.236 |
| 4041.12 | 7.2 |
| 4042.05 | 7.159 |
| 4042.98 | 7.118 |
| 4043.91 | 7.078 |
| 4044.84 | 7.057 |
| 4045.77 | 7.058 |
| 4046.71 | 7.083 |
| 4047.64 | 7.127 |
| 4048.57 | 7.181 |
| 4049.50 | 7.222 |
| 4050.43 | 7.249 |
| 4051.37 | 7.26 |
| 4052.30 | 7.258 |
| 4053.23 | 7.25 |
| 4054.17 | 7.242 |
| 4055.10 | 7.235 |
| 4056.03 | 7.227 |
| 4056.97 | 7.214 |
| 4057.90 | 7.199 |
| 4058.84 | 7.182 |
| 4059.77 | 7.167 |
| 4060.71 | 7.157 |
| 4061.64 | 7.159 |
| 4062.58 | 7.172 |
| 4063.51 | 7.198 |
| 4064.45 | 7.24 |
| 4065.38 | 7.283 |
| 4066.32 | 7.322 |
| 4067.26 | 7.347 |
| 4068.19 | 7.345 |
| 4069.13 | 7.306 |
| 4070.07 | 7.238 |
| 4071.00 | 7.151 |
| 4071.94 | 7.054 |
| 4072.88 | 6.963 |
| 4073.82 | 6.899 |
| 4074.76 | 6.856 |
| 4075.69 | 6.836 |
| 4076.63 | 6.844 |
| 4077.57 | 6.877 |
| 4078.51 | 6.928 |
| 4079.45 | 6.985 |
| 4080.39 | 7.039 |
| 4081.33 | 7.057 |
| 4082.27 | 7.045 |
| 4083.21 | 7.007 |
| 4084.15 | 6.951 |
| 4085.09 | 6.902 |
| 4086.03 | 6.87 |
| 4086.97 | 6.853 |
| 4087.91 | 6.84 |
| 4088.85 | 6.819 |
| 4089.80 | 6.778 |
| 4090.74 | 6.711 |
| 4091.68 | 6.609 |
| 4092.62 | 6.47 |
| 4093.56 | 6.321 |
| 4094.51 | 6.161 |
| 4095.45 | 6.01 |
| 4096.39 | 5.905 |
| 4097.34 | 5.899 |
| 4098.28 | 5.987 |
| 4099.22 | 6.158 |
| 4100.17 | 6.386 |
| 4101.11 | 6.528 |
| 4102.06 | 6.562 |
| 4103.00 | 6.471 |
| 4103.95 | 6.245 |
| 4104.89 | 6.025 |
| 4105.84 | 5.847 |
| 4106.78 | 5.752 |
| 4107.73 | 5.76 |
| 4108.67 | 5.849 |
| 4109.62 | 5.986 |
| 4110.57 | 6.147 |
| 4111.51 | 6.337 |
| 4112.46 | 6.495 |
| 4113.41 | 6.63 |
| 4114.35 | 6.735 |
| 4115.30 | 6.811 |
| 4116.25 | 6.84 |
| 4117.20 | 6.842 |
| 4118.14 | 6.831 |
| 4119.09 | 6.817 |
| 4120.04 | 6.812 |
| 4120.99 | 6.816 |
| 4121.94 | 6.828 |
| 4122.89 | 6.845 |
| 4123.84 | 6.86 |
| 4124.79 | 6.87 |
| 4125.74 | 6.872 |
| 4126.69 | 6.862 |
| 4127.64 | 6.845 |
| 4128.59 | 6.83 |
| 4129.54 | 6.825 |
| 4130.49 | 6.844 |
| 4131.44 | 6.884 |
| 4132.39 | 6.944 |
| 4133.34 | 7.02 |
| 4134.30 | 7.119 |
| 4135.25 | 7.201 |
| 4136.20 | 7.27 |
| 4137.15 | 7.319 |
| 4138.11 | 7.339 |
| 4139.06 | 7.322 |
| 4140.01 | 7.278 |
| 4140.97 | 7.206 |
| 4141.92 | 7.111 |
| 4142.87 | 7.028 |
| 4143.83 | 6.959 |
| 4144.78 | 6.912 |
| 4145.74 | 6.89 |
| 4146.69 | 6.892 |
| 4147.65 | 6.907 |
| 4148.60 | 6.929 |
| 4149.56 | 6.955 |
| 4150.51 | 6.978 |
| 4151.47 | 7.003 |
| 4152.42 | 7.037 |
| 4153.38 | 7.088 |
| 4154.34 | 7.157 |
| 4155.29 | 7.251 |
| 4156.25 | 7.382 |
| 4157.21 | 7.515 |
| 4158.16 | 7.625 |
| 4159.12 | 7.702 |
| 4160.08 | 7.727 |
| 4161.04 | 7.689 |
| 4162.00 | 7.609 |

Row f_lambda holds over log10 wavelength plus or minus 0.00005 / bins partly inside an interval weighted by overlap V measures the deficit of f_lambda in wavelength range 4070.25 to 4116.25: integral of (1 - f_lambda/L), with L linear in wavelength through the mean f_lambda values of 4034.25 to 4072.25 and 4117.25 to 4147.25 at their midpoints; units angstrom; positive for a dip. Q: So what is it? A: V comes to 3.5 angstrom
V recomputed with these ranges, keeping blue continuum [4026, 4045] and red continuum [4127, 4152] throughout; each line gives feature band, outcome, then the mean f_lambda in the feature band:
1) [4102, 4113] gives 1.5 angstrom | 6.11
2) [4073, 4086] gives 0.4 angstrom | 6.94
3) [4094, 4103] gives 1.2 angstrom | 6.19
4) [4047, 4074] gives 0.1 angstrom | 7.2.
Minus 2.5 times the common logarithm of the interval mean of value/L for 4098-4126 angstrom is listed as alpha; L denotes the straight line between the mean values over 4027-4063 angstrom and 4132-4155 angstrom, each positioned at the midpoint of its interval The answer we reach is 0.11 mag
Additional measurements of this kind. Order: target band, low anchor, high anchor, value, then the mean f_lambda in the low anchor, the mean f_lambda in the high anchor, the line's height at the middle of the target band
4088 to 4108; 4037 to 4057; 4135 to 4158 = 0.144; 7.2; 7.13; 7.16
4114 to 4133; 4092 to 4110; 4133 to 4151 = -0.031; 6.13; 7.08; 6.65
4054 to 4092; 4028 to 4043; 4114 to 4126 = 0.006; 7.3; 6.83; 7.09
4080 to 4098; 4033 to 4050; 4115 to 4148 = 0.071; 7.21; 6.97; 7.08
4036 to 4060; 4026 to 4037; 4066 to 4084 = 0.006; 7.35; 7.05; 7.24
